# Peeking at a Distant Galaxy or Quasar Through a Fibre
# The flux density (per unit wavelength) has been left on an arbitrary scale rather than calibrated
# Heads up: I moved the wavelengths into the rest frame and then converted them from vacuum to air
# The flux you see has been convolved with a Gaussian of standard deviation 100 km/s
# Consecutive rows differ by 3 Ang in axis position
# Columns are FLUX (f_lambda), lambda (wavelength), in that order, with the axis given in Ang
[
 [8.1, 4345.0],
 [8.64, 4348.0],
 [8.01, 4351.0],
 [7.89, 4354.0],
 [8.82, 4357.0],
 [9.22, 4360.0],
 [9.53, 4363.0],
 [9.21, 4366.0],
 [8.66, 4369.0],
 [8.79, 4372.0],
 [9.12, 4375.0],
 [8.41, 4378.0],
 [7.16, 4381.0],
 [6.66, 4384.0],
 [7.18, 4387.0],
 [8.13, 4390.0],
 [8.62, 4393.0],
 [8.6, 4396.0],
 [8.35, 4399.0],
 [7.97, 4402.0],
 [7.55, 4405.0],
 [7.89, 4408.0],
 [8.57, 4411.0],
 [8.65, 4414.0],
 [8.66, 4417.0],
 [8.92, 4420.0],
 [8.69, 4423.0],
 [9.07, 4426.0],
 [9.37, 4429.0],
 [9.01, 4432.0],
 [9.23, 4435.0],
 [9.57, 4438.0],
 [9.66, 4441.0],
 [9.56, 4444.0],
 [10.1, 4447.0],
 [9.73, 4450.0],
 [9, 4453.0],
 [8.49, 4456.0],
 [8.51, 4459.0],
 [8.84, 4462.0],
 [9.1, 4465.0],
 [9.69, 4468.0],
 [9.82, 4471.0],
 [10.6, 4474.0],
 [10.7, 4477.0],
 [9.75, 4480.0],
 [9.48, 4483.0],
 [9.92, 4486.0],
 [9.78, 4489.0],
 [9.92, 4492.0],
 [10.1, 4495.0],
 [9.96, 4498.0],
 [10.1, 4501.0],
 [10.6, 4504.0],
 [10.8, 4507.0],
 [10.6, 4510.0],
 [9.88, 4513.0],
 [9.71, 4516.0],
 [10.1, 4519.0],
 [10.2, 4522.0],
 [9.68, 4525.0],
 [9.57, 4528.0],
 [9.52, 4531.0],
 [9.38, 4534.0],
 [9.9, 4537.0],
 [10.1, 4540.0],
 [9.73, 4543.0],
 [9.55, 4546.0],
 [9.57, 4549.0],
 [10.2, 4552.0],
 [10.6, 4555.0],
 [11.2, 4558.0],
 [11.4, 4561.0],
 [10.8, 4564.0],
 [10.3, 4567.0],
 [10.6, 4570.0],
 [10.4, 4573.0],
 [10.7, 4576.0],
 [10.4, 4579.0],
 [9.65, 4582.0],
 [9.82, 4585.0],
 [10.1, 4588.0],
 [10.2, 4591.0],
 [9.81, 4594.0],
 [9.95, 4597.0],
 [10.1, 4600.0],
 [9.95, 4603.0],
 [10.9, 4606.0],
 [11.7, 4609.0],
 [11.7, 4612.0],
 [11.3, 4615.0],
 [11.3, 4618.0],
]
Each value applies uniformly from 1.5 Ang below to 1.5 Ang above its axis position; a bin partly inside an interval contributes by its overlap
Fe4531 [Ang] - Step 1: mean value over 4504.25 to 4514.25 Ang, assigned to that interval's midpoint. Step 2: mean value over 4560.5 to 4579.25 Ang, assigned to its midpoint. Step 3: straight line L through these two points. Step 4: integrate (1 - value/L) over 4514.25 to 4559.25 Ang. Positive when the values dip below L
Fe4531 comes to 2.6 Ang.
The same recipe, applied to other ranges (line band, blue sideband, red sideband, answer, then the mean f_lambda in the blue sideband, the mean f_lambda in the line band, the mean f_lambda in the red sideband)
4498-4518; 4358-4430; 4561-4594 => -1.33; 8.45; 10.3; 10.3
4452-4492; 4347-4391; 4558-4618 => -0.60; 8.36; 9.54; 10.6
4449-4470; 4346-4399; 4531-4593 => 0.39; 8.39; 9.05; 10.2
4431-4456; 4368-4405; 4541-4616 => -1.82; 8.11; 9.43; 10.4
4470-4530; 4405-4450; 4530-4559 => -2.83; 9.04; 10.1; 9.96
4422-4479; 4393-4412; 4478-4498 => -1.86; 8.18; 9.42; 9.86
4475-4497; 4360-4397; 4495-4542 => -0.78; 8.37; 9.96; 10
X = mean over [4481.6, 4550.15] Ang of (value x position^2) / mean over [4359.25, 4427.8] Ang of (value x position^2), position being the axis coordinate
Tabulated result 1.25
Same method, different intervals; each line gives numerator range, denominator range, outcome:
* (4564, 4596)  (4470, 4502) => 1.06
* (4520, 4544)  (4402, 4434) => 1.19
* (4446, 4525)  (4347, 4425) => 1.23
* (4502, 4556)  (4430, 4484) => 1.09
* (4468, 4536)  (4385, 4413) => 1.30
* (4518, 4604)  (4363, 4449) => 1.25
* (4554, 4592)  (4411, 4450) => 1.21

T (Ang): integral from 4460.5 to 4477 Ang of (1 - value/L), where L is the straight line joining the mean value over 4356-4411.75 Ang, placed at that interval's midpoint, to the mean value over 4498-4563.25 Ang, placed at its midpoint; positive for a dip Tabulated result -0.6 Ang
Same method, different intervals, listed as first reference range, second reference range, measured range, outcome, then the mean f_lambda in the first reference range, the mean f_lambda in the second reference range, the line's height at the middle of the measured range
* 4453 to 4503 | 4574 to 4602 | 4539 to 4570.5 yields -1.3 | 9.66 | 10.1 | 9.96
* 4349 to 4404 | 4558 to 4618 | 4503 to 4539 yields -0.5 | 8.35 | 10.6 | 9.85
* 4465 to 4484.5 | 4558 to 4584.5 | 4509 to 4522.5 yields 0.2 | 9.94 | 10.5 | 10.2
